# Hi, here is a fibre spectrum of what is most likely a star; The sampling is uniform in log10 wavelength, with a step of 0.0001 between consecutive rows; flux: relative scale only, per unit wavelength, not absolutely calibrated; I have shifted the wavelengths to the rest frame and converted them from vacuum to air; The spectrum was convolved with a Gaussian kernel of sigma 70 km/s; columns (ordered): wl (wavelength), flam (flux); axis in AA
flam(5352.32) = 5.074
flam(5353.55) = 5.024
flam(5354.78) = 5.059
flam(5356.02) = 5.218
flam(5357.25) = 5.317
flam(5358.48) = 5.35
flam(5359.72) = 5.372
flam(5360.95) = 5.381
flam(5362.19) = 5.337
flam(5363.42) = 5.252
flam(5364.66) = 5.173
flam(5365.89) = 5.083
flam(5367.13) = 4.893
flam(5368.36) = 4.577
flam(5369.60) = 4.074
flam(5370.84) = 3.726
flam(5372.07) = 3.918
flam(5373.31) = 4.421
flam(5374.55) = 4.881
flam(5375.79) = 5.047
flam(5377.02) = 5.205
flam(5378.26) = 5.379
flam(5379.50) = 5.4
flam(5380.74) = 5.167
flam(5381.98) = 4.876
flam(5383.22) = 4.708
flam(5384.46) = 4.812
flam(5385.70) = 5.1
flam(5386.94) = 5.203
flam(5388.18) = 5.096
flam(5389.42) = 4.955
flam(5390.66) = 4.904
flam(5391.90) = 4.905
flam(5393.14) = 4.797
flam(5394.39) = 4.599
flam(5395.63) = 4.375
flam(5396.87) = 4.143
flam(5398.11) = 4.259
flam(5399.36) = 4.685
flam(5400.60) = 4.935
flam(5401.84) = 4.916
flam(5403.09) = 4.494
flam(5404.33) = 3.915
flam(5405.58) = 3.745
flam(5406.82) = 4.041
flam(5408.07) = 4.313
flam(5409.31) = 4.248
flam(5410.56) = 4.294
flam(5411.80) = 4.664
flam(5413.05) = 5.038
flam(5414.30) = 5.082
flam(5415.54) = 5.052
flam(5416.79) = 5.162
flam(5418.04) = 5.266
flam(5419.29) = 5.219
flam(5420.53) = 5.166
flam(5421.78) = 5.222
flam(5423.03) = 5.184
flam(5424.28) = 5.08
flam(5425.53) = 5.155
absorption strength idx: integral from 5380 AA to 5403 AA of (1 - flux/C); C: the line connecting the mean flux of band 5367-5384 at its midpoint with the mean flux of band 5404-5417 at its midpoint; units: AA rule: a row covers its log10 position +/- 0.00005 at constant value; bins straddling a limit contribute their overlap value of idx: -0.9 AA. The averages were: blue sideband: 4.73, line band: 4.8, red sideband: 4.5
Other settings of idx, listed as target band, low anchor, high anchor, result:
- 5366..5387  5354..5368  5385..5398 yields 0.9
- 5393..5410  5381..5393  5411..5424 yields 2.2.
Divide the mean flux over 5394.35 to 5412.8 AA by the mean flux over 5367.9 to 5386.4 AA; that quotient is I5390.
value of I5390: 0.9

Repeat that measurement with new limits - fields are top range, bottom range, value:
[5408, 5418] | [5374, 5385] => 0.95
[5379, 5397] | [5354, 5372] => 0.99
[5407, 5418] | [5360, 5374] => 1.00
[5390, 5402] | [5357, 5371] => 0.93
